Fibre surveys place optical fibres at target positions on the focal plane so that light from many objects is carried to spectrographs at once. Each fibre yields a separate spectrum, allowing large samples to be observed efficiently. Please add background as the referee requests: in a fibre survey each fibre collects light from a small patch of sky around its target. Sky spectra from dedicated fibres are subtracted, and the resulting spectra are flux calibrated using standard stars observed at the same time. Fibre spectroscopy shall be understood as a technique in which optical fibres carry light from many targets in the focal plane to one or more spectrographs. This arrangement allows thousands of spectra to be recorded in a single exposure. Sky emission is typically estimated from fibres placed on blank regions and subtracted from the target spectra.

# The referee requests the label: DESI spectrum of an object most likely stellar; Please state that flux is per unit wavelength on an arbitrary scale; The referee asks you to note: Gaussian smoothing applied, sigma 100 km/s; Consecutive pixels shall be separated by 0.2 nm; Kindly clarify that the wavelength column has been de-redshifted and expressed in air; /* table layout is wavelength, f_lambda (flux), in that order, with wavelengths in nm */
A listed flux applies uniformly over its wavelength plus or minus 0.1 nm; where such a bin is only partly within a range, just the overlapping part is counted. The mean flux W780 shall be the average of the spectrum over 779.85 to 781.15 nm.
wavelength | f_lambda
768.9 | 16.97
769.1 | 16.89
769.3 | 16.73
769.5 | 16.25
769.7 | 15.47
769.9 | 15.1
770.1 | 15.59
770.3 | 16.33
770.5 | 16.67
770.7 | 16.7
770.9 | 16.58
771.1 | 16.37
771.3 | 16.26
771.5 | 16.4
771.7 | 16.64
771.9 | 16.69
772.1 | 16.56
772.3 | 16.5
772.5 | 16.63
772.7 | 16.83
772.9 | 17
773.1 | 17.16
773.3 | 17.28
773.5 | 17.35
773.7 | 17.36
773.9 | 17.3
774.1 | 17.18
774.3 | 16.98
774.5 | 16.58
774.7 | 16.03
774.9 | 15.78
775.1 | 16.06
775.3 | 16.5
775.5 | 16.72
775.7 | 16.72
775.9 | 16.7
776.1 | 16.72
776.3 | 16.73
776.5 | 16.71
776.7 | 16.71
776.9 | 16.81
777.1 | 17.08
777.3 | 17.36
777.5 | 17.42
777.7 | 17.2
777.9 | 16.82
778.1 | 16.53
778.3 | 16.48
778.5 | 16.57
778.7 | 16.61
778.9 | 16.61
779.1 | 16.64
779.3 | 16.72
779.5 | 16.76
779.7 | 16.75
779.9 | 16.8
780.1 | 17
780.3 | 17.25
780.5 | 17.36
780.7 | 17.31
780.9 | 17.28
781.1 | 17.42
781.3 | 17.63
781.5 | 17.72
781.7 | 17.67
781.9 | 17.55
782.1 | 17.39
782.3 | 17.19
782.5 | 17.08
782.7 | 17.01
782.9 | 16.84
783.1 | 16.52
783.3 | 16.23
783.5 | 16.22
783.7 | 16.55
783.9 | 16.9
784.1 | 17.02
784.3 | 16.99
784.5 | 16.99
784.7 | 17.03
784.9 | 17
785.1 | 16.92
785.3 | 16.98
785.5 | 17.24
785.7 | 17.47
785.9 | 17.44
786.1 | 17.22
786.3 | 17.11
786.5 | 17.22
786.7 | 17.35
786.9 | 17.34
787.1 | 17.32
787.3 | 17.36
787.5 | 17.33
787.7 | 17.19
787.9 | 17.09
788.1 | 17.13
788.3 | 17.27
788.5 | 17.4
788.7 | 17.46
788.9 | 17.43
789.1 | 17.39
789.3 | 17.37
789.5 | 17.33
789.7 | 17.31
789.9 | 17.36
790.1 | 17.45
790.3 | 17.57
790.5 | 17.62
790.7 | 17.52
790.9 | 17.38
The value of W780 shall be 17.2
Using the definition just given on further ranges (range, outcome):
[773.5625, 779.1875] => 16.8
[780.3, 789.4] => 17.2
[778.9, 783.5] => 17.1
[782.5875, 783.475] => 16.6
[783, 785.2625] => 16.8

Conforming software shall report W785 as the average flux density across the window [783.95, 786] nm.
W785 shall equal 17.1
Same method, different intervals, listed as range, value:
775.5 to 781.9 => 17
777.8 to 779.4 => 16.6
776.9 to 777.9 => 17.2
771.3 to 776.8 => 16.7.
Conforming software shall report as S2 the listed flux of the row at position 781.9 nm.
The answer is 17.55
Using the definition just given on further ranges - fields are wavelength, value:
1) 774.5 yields 16.58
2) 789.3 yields 17.37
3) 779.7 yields 16.75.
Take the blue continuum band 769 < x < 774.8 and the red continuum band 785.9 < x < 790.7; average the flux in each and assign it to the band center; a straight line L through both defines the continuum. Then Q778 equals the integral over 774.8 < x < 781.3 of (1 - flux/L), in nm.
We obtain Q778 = 0.02 nm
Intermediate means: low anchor 16.6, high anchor 17.3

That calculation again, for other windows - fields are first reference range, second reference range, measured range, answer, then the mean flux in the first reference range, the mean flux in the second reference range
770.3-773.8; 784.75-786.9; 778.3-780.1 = 0.03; 16.8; 17.2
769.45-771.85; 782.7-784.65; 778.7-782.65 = -0.13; 16.2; 16.7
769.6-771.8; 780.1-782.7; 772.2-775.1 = -0.05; 16.2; 17.4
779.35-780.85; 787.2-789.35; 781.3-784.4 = 0.02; 17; 17.3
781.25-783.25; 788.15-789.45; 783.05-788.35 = 0.08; 17.2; 17.4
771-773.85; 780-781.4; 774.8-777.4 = 0.06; 16.8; 17.3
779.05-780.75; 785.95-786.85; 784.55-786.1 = 0.00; 17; 17.2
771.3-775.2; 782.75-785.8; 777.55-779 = 0.01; 16.7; 16.9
